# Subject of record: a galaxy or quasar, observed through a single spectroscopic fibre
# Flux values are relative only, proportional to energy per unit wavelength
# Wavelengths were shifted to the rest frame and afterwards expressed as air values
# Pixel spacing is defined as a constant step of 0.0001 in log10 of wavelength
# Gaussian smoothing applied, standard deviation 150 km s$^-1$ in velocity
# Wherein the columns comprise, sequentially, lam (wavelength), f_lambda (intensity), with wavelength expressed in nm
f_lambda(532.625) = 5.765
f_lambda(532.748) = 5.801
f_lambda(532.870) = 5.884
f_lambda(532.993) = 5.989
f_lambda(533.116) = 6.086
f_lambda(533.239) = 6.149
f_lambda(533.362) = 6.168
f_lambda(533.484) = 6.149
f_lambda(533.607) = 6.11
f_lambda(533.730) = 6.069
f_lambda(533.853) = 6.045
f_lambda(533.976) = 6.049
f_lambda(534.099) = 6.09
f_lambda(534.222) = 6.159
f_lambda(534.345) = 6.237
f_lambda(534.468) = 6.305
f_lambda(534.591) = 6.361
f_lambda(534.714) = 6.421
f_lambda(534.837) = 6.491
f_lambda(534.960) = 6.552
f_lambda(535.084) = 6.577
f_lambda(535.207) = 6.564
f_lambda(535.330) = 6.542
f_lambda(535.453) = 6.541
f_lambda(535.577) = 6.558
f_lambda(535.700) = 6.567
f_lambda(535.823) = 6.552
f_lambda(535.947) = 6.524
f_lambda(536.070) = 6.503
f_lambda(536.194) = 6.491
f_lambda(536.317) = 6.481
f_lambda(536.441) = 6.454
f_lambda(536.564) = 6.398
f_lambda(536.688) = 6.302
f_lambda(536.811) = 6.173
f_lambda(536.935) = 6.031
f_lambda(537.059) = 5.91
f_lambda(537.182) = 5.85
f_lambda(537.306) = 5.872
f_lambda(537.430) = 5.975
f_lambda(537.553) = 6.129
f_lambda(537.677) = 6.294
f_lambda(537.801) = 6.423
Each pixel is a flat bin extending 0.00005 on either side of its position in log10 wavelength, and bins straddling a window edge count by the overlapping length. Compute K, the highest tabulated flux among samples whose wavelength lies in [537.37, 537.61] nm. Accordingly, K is 6.129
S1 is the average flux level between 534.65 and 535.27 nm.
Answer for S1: 6.52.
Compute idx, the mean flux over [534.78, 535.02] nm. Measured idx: 6.53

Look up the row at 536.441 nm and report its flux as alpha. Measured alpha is 6.454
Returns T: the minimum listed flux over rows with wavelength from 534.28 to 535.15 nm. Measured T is 6.237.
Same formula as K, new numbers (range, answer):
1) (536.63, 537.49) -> 6.302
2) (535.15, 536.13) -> 6.567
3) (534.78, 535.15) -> 6.577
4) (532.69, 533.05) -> 5.989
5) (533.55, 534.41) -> 6.237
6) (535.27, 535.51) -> 6.542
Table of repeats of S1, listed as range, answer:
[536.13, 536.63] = 6.45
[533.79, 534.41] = 6.12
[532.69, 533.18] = 5.94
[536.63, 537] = 6.16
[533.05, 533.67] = 6.13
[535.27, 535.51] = 6.55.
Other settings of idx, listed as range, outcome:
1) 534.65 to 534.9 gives 6.47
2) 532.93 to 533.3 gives 6.06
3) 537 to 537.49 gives 5.9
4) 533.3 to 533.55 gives 6.17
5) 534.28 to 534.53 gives 6.27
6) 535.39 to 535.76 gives 6.55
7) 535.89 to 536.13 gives 6.52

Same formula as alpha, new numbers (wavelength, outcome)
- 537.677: 6.294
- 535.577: 6.558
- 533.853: 6.045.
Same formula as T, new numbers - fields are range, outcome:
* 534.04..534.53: 6.09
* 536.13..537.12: 5.91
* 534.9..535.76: 6.541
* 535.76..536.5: 6.454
